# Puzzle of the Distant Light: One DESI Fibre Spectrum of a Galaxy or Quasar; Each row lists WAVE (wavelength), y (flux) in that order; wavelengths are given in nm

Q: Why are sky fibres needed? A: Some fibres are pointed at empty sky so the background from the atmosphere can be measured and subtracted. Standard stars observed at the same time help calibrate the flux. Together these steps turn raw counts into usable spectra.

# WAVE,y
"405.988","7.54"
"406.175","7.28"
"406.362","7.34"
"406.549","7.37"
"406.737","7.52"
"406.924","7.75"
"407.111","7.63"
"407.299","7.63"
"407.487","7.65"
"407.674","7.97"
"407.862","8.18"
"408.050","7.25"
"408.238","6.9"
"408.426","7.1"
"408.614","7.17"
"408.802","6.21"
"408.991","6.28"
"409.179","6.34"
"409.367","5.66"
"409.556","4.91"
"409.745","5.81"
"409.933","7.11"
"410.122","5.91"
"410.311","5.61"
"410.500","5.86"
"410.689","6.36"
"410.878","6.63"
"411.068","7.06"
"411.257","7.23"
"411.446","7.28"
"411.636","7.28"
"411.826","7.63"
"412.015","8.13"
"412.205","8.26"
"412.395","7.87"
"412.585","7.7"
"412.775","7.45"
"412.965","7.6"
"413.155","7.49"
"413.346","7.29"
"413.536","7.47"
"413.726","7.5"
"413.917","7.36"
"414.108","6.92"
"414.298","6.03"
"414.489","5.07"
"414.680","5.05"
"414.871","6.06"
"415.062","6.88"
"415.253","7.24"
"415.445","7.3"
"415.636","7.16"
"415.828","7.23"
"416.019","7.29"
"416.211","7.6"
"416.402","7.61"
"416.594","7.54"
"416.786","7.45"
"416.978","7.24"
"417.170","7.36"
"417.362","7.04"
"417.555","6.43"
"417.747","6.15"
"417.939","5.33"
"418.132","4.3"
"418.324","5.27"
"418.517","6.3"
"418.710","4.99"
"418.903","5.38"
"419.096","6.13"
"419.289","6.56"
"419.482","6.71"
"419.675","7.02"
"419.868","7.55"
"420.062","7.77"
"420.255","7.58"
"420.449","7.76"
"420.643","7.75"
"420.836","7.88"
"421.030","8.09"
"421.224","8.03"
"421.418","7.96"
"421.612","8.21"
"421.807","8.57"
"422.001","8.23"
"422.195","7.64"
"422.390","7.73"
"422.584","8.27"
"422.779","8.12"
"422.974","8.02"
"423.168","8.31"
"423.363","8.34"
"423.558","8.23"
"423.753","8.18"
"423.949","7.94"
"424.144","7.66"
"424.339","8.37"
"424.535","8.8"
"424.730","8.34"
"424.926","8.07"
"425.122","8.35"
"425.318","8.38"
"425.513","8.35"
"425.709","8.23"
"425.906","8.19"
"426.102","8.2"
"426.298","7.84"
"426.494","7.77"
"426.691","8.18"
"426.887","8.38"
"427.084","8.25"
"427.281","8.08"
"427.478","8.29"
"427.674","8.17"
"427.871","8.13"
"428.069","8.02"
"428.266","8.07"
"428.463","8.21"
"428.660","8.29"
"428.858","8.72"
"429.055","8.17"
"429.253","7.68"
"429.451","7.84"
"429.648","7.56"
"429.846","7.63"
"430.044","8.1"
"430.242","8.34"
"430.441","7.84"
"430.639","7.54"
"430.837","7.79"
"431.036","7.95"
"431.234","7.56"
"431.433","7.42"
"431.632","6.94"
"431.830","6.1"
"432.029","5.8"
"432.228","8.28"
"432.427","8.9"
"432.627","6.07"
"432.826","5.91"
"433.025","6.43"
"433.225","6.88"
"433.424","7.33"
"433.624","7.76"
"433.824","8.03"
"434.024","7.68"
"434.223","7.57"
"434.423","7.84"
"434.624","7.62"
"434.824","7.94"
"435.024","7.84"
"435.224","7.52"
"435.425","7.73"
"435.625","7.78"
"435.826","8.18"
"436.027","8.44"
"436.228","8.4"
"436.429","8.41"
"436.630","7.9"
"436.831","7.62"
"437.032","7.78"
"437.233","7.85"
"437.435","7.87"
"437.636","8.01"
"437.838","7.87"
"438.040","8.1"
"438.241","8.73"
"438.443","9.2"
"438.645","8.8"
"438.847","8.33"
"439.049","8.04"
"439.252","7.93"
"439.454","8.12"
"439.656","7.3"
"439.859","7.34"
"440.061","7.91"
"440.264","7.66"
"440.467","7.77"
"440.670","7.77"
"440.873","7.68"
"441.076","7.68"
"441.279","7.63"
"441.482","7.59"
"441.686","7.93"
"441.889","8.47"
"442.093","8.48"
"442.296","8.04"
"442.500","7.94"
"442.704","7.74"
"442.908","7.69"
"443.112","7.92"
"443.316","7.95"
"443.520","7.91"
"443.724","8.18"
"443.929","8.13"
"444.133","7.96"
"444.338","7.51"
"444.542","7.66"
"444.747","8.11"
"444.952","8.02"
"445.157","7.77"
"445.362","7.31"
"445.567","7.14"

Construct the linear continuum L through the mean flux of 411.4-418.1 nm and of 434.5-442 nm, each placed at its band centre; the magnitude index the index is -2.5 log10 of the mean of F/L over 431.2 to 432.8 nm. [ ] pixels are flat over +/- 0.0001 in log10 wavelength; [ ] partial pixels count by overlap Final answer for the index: 0.10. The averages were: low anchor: 7.06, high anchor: 7.97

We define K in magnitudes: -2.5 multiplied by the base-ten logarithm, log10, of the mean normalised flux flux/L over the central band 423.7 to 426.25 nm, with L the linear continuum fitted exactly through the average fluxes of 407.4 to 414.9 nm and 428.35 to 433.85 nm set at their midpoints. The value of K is -0.13 mag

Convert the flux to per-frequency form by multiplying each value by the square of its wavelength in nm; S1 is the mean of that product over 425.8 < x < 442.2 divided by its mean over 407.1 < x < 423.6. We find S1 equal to 1.21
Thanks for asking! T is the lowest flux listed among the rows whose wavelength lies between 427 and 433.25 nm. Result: 5.8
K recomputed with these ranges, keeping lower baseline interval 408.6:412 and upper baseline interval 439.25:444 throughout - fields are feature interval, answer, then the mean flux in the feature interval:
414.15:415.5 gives 0.08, 6.23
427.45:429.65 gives -0.12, 8.12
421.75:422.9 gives -0.15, 8.08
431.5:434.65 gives 0.04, 7.19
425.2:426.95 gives -0.14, 8.17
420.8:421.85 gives -0.16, 8.11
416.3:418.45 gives 0.04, 6.52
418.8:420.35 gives 0.01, 6.83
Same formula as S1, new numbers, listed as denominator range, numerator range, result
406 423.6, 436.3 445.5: 1.26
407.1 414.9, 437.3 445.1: 1.33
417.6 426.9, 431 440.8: 1.09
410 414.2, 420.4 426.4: 1.20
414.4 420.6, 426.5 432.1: 1.25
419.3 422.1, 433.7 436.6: 1.09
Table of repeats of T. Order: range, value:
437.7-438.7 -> 7.87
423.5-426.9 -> 7.66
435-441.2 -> 7.3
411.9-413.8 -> 7.29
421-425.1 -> 7.64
